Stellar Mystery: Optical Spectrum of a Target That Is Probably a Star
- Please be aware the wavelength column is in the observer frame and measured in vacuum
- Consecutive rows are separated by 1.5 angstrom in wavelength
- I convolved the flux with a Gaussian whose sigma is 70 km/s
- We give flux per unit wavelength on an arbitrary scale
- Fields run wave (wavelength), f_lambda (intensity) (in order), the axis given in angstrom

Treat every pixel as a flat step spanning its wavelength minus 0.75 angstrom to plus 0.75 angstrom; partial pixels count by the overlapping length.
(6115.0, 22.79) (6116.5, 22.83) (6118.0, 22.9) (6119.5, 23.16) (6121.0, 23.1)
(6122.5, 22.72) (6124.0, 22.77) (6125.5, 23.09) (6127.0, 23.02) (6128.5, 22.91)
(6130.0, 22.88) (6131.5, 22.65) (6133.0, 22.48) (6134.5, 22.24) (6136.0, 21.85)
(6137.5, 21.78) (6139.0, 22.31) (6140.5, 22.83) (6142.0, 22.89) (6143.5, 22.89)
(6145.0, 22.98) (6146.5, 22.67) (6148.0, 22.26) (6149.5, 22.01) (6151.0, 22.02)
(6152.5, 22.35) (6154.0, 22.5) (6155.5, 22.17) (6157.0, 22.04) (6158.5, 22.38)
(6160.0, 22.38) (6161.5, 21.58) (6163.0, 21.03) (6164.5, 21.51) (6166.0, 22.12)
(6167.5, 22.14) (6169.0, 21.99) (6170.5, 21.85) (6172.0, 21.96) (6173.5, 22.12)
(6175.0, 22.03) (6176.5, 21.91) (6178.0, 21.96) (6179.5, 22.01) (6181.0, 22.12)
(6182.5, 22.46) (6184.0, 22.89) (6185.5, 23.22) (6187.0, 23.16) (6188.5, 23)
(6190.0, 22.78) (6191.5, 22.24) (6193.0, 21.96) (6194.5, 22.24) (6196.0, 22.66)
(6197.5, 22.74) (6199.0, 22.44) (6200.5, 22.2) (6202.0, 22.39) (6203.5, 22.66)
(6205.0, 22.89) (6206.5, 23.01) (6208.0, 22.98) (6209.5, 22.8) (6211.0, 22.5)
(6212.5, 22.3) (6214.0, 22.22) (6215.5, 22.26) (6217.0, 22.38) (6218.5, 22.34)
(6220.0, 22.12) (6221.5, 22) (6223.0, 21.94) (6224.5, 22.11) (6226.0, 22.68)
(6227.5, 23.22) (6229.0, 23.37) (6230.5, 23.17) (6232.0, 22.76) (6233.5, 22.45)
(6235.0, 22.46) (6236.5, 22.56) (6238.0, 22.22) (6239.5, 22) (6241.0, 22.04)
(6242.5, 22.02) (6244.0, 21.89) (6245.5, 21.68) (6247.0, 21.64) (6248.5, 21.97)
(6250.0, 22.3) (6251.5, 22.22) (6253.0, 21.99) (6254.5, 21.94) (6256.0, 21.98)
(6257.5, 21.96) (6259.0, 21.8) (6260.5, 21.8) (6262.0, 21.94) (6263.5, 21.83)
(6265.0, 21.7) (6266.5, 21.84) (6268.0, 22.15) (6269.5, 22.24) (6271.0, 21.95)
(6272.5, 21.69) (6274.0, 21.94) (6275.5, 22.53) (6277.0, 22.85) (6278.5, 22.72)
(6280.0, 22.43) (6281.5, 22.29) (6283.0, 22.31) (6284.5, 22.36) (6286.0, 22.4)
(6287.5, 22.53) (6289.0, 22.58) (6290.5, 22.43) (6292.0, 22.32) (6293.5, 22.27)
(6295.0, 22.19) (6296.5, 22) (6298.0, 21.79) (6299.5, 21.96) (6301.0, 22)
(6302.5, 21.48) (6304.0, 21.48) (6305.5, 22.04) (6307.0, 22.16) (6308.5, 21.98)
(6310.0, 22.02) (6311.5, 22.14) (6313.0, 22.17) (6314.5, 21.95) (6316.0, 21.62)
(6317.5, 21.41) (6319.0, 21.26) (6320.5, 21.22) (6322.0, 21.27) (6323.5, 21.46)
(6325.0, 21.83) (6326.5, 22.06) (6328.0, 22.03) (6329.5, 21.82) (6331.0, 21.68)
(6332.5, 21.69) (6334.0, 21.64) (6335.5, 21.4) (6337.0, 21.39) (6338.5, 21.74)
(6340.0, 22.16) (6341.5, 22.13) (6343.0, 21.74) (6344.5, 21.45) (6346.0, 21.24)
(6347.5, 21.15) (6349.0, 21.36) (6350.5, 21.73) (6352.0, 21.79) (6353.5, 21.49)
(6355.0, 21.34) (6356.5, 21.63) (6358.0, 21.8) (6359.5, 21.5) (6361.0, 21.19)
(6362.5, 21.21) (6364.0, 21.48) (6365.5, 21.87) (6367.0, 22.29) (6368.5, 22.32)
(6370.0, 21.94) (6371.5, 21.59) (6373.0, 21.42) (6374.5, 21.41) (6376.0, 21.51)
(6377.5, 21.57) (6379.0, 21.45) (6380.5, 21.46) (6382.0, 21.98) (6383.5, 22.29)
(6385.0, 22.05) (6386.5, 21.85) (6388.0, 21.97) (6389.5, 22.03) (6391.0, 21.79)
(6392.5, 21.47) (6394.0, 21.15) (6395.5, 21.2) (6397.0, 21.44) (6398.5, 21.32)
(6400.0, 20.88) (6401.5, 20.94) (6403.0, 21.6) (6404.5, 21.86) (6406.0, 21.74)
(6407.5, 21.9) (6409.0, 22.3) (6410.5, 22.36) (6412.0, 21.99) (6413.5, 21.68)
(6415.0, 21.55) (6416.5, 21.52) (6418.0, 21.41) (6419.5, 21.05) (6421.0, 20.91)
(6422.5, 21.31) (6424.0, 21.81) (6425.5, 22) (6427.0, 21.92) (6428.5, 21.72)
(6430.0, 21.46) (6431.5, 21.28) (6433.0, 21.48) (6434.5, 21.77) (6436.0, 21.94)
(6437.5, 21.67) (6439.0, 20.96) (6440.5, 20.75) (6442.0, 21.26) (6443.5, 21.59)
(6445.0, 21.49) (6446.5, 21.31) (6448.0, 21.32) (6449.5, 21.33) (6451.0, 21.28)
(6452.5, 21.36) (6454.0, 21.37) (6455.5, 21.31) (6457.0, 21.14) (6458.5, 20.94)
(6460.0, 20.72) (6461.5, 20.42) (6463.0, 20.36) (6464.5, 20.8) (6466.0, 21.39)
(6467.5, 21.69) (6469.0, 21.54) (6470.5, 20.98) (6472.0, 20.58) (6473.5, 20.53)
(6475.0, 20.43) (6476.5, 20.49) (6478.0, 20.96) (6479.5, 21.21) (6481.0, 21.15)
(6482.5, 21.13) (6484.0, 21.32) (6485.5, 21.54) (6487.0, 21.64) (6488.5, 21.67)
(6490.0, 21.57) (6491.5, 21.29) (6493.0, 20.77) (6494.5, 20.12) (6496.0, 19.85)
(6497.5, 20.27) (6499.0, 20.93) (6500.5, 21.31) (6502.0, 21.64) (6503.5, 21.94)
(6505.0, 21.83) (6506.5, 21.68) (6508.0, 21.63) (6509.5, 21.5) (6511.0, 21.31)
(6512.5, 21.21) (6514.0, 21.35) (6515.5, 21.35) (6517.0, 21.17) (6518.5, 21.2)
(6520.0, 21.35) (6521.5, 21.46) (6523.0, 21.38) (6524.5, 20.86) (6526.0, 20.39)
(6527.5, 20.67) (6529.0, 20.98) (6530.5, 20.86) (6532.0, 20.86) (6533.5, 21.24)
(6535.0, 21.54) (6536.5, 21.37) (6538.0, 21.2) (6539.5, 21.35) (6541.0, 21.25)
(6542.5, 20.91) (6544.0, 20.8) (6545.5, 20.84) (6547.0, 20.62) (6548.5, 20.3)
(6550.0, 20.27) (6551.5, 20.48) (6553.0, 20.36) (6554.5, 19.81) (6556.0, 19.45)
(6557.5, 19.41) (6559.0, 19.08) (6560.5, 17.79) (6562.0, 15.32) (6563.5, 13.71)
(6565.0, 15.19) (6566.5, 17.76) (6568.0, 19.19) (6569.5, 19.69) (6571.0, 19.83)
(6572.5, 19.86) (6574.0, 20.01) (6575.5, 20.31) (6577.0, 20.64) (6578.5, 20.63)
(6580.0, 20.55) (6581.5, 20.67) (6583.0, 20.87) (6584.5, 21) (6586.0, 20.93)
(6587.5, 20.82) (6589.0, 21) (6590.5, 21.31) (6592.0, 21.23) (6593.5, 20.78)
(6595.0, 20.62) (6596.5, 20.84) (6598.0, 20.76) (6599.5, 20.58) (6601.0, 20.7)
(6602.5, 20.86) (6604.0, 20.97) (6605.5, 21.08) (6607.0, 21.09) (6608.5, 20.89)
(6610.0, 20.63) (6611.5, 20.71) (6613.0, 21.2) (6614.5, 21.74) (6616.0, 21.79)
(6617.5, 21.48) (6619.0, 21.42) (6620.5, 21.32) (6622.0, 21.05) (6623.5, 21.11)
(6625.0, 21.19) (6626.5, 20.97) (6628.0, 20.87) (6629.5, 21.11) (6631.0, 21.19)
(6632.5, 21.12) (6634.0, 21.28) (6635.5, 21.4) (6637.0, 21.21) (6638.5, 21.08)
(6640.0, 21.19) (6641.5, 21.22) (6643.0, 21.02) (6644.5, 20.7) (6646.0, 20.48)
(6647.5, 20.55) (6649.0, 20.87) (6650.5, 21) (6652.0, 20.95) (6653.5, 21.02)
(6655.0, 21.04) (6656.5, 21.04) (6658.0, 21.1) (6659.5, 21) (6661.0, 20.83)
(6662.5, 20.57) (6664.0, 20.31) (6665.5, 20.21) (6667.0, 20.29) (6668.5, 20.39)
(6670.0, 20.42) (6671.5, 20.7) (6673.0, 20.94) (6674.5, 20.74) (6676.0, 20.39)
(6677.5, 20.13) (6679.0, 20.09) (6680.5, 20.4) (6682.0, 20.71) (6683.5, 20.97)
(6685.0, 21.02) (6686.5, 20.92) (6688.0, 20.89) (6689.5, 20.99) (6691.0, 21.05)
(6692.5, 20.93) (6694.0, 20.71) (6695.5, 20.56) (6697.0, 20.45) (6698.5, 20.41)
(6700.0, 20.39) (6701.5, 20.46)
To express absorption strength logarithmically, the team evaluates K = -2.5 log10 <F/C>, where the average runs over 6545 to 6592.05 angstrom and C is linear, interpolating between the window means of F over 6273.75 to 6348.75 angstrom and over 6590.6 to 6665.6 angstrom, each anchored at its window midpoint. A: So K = 0.08 mag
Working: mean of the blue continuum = 21.9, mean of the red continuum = 21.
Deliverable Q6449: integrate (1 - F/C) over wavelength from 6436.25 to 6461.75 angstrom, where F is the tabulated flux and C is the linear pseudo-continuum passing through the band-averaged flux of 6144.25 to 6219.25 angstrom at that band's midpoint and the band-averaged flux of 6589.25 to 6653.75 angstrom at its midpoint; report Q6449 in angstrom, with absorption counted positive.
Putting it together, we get 0.4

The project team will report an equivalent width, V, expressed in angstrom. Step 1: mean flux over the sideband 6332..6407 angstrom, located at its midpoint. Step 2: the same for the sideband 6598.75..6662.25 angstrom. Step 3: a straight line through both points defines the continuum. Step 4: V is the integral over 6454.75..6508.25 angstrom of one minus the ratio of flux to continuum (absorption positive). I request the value 0.7 angstrom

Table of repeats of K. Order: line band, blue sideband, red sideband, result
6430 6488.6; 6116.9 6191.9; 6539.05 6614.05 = -0.023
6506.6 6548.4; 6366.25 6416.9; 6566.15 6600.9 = -0.016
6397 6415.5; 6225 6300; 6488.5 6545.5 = -0.003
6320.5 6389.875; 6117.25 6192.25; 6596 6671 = 0.006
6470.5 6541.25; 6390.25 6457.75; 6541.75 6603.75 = -0.027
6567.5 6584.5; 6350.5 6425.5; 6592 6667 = 0.046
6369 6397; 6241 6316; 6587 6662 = 0.004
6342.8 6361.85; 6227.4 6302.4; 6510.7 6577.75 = 0.003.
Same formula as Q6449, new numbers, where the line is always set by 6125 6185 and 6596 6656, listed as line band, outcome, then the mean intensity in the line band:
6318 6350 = 0.30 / 21.6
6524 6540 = 0.20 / 21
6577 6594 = 0.22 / 20.9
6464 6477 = 0.31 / 20.9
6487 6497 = 0.22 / 20.9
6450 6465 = 0.35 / 21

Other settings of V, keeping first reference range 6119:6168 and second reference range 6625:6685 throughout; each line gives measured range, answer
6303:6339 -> 0.2 angstrom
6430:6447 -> 0.1 angstrom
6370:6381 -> 0.1 angstrom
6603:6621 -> -0.2 angstrom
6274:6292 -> -0.4 angstrom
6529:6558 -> 0.6 angstrom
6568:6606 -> 0.7 angstrom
